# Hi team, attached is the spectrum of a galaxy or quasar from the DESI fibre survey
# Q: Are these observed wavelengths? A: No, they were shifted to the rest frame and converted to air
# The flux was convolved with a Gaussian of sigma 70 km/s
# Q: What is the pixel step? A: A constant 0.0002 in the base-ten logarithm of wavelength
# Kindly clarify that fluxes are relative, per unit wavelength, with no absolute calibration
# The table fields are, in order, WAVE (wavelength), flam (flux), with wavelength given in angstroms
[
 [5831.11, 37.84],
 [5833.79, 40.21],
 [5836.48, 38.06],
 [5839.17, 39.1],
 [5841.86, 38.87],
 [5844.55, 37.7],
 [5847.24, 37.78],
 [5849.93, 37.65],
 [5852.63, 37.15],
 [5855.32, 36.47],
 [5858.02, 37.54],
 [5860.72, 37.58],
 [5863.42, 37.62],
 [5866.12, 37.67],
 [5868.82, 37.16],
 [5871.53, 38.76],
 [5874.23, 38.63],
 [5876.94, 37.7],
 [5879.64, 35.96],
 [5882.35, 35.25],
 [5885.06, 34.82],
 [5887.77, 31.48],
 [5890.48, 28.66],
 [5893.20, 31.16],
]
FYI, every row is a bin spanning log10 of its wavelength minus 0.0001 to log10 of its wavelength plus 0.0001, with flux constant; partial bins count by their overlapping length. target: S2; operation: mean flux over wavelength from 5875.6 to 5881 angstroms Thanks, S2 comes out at 36.9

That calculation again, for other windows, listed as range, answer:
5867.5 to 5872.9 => 38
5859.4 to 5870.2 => 37.5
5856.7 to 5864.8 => 37.6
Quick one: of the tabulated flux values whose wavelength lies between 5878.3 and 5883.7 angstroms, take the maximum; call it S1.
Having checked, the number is 35.96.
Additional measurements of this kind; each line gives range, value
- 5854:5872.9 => 38.76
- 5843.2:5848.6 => 37.78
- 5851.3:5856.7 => 37.15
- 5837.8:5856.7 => 39.1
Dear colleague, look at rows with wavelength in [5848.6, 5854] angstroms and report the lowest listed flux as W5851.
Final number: 37.15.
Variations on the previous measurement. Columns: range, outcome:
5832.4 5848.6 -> 37.7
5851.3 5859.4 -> 36.47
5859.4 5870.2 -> 37.16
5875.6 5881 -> 35.96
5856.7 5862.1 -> 37.54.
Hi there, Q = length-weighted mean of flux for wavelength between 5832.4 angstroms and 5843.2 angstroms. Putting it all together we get 39.1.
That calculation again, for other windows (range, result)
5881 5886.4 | 35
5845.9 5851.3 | 37.7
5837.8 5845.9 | 38.6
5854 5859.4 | 37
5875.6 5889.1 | 35.1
